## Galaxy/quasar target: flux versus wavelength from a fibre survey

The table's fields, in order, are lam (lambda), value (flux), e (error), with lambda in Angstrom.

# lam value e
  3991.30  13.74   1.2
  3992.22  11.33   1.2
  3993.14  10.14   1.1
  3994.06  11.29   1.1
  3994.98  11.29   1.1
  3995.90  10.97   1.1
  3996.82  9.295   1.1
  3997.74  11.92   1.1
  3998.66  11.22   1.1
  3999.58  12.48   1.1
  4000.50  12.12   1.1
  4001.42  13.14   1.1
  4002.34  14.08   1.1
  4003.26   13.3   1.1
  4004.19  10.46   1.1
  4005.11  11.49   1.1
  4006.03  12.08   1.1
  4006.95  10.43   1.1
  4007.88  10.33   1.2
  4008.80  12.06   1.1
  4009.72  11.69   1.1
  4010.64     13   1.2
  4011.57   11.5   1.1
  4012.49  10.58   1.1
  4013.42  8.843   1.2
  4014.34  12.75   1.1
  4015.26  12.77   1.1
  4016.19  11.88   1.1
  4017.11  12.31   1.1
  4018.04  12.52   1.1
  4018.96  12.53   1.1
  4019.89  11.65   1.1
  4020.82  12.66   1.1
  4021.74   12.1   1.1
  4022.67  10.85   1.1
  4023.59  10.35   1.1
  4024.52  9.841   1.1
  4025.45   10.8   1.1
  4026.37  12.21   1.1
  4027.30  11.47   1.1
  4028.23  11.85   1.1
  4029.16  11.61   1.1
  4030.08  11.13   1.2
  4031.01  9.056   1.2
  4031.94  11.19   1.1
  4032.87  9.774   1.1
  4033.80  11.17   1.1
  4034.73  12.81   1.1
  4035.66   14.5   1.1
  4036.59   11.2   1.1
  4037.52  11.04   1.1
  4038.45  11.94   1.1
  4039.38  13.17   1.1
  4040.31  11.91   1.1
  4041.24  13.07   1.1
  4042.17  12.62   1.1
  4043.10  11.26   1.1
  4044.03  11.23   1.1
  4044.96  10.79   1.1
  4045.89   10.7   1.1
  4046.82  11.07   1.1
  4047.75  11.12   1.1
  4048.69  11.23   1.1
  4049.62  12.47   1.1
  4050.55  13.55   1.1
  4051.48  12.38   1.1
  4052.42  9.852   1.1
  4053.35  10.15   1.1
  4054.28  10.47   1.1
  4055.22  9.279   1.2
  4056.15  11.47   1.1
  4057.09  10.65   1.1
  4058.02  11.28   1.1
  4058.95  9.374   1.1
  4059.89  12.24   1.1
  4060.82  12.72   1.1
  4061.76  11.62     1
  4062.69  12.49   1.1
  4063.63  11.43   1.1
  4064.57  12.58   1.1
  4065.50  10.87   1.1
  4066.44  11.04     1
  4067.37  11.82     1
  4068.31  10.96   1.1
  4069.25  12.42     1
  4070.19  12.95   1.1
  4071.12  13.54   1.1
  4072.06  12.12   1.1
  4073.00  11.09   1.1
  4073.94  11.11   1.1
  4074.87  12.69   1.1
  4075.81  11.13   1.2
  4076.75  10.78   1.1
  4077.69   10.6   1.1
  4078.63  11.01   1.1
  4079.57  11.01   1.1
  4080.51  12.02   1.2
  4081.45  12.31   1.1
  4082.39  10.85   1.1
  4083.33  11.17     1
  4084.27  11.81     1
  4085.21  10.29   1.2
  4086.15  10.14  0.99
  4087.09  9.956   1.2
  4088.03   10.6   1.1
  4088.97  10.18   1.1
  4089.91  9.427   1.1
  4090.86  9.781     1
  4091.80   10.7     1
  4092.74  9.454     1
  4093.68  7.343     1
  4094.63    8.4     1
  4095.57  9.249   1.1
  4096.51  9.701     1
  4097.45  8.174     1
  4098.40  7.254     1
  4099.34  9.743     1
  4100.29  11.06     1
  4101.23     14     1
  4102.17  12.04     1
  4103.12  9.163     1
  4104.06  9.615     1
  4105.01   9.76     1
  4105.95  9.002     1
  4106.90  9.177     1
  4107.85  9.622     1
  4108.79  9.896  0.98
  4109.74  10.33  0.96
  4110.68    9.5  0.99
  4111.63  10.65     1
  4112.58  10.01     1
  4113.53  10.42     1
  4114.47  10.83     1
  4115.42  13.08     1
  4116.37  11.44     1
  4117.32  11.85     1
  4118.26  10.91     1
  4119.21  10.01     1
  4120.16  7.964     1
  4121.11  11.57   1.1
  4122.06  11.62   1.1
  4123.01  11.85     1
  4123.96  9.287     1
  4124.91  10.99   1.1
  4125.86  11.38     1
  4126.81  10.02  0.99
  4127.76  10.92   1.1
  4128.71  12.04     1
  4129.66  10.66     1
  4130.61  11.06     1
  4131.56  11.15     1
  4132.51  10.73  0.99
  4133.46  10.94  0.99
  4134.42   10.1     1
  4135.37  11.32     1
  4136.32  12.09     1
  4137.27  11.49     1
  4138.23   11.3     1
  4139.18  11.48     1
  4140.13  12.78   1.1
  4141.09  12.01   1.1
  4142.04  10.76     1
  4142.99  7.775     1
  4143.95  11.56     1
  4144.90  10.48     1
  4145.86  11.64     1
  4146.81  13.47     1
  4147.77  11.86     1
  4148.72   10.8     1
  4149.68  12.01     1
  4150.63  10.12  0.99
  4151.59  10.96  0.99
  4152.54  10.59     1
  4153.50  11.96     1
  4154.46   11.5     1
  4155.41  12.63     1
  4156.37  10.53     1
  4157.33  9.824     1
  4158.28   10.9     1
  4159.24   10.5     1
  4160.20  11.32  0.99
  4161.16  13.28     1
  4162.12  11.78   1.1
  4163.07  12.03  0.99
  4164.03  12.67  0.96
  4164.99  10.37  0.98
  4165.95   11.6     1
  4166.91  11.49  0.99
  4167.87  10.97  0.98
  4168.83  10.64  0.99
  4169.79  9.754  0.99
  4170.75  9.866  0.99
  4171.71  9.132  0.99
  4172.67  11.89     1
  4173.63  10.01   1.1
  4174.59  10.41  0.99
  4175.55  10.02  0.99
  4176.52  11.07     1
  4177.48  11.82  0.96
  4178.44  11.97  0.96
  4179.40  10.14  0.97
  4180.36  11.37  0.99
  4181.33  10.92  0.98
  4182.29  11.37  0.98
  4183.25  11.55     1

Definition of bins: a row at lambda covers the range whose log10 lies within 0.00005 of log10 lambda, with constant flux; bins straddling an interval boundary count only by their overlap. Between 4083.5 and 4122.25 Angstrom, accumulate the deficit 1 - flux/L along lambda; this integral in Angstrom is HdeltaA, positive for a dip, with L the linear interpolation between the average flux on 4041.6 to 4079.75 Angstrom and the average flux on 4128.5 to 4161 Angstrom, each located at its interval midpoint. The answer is 4.1 Angstrom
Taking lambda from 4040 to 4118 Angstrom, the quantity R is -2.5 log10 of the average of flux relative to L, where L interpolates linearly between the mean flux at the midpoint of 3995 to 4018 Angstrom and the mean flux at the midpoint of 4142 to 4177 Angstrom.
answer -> 0.049 mag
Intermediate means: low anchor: 11.7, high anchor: 11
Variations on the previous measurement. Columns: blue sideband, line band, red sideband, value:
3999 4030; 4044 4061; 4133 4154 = 0.044 mag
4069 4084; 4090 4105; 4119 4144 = 0.173 mag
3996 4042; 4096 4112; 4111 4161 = 0.135 mag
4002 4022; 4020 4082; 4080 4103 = -0.045 mag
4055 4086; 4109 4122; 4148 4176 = 0.058 mag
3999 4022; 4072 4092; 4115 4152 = 0.053 mag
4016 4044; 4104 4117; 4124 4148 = 0.102 mag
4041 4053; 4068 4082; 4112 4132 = -0.035 mag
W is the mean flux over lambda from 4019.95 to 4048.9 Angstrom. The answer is 11.5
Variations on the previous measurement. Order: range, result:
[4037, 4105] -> 11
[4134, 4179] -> 11.2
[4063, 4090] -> 11.3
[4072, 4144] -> 10.6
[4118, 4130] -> 10.7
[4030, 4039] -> 11.4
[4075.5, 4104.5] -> 10.3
